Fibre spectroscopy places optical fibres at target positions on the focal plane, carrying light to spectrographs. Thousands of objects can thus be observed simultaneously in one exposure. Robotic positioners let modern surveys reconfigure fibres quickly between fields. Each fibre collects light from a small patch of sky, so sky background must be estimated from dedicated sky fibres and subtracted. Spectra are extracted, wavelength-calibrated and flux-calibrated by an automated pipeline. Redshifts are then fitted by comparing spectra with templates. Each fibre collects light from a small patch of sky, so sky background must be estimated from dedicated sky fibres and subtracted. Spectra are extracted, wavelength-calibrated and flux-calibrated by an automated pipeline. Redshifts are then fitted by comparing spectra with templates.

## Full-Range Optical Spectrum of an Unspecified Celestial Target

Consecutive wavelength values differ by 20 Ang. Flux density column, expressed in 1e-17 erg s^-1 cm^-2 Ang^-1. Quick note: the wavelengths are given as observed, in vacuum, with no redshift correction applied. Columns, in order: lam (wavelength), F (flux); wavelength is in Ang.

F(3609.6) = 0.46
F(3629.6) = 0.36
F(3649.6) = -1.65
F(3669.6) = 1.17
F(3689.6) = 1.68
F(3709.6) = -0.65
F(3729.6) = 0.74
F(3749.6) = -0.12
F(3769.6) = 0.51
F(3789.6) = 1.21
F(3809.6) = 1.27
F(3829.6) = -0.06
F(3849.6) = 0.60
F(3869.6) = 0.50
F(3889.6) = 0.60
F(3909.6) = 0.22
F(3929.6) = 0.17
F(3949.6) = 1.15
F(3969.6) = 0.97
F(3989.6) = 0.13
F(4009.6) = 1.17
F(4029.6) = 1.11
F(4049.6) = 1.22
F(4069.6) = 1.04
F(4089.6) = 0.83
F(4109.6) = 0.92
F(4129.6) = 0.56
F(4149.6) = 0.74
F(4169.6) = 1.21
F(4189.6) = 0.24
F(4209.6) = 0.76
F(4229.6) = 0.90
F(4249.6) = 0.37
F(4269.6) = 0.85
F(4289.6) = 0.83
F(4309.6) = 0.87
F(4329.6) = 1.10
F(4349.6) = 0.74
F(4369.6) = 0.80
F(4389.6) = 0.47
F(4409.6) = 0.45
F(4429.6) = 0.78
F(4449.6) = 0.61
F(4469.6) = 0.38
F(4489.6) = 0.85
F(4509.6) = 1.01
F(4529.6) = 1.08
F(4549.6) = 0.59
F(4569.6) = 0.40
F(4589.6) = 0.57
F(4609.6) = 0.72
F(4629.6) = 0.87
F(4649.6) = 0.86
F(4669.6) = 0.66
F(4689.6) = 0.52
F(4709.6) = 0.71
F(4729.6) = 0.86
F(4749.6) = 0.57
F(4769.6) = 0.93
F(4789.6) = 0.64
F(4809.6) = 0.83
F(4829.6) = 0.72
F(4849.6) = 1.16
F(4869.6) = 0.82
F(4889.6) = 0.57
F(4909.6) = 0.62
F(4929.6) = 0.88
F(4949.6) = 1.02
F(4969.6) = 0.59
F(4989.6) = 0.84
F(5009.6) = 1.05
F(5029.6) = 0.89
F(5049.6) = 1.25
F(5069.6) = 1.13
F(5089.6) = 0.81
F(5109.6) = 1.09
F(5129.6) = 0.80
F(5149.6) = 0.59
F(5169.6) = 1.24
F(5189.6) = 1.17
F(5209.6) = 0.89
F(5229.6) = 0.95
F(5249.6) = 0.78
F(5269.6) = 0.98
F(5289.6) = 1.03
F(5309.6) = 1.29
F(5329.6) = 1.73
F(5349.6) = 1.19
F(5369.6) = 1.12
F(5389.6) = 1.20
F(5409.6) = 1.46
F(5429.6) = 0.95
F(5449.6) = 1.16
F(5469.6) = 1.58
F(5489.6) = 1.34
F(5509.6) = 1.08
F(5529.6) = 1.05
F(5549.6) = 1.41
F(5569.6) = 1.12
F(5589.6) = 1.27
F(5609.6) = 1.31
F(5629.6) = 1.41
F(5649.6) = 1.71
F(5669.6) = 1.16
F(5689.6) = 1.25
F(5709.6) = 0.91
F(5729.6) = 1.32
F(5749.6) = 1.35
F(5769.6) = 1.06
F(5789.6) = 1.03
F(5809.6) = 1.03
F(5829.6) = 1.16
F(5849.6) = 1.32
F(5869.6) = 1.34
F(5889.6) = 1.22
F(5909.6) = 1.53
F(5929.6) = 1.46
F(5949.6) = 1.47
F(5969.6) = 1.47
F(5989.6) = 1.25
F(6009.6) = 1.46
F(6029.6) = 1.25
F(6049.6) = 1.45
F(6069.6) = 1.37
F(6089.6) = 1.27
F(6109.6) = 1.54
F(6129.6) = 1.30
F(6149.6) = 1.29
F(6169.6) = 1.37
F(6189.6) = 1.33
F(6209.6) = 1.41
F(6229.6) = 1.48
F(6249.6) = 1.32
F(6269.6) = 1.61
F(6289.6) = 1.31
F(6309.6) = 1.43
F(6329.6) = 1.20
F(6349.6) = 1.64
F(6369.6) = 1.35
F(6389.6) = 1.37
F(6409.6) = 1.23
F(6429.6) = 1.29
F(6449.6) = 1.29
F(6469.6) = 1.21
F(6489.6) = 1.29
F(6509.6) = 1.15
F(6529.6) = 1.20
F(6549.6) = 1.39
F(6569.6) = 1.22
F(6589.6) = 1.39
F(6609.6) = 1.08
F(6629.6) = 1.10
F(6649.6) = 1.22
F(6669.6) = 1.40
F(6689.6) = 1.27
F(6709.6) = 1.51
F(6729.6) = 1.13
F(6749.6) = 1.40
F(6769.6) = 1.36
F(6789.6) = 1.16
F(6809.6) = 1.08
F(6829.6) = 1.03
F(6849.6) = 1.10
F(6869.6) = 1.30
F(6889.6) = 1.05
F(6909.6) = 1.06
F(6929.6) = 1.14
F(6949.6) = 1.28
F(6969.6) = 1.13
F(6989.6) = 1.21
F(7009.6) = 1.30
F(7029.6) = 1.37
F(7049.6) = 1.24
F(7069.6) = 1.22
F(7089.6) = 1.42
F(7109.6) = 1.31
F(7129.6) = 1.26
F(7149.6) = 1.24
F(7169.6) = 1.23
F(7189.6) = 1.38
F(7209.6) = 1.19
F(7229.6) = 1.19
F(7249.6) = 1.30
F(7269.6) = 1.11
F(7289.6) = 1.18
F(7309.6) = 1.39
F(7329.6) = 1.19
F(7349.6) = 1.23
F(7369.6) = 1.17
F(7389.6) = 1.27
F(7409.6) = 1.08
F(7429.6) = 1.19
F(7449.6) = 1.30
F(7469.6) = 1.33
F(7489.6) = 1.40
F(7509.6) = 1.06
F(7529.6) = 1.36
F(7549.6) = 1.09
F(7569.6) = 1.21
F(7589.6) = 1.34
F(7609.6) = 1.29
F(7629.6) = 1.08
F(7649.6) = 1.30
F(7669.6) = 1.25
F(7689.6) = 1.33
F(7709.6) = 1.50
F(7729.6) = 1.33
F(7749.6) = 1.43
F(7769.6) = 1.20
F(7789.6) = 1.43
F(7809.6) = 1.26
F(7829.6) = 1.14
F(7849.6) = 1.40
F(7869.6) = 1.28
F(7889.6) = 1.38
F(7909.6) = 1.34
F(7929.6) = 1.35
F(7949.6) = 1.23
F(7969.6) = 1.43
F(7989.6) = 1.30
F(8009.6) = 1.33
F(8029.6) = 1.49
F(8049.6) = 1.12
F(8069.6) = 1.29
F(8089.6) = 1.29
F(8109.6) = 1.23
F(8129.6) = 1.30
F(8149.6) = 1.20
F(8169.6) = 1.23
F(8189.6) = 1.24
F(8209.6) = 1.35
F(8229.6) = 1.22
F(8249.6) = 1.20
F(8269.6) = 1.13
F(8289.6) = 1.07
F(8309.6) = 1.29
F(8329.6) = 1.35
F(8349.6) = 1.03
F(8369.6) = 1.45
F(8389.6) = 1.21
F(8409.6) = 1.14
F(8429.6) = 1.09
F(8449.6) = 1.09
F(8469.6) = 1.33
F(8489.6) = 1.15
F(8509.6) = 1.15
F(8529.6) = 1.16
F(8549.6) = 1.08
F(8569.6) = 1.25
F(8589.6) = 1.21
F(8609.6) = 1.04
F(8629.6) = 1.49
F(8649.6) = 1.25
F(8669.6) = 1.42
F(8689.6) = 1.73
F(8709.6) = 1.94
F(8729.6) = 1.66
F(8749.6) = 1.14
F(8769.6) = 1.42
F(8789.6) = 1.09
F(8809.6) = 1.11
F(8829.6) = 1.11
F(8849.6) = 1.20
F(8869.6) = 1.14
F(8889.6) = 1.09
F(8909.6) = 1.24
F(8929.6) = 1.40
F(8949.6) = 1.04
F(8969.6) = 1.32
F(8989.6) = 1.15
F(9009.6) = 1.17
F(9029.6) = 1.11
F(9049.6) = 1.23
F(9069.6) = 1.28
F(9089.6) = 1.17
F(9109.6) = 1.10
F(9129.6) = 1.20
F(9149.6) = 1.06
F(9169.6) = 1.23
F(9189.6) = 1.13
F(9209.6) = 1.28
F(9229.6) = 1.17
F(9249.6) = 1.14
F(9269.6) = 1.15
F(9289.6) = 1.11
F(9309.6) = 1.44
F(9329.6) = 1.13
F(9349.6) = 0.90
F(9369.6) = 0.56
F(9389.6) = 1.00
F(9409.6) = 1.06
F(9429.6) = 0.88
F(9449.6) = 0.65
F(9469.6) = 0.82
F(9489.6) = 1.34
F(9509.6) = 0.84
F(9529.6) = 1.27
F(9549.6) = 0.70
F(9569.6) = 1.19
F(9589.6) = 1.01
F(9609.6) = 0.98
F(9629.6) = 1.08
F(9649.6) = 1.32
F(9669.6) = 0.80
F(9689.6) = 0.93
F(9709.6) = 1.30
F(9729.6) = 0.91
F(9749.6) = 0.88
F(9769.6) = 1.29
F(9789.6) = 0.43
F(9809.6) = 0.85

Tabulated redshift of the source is 0.325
